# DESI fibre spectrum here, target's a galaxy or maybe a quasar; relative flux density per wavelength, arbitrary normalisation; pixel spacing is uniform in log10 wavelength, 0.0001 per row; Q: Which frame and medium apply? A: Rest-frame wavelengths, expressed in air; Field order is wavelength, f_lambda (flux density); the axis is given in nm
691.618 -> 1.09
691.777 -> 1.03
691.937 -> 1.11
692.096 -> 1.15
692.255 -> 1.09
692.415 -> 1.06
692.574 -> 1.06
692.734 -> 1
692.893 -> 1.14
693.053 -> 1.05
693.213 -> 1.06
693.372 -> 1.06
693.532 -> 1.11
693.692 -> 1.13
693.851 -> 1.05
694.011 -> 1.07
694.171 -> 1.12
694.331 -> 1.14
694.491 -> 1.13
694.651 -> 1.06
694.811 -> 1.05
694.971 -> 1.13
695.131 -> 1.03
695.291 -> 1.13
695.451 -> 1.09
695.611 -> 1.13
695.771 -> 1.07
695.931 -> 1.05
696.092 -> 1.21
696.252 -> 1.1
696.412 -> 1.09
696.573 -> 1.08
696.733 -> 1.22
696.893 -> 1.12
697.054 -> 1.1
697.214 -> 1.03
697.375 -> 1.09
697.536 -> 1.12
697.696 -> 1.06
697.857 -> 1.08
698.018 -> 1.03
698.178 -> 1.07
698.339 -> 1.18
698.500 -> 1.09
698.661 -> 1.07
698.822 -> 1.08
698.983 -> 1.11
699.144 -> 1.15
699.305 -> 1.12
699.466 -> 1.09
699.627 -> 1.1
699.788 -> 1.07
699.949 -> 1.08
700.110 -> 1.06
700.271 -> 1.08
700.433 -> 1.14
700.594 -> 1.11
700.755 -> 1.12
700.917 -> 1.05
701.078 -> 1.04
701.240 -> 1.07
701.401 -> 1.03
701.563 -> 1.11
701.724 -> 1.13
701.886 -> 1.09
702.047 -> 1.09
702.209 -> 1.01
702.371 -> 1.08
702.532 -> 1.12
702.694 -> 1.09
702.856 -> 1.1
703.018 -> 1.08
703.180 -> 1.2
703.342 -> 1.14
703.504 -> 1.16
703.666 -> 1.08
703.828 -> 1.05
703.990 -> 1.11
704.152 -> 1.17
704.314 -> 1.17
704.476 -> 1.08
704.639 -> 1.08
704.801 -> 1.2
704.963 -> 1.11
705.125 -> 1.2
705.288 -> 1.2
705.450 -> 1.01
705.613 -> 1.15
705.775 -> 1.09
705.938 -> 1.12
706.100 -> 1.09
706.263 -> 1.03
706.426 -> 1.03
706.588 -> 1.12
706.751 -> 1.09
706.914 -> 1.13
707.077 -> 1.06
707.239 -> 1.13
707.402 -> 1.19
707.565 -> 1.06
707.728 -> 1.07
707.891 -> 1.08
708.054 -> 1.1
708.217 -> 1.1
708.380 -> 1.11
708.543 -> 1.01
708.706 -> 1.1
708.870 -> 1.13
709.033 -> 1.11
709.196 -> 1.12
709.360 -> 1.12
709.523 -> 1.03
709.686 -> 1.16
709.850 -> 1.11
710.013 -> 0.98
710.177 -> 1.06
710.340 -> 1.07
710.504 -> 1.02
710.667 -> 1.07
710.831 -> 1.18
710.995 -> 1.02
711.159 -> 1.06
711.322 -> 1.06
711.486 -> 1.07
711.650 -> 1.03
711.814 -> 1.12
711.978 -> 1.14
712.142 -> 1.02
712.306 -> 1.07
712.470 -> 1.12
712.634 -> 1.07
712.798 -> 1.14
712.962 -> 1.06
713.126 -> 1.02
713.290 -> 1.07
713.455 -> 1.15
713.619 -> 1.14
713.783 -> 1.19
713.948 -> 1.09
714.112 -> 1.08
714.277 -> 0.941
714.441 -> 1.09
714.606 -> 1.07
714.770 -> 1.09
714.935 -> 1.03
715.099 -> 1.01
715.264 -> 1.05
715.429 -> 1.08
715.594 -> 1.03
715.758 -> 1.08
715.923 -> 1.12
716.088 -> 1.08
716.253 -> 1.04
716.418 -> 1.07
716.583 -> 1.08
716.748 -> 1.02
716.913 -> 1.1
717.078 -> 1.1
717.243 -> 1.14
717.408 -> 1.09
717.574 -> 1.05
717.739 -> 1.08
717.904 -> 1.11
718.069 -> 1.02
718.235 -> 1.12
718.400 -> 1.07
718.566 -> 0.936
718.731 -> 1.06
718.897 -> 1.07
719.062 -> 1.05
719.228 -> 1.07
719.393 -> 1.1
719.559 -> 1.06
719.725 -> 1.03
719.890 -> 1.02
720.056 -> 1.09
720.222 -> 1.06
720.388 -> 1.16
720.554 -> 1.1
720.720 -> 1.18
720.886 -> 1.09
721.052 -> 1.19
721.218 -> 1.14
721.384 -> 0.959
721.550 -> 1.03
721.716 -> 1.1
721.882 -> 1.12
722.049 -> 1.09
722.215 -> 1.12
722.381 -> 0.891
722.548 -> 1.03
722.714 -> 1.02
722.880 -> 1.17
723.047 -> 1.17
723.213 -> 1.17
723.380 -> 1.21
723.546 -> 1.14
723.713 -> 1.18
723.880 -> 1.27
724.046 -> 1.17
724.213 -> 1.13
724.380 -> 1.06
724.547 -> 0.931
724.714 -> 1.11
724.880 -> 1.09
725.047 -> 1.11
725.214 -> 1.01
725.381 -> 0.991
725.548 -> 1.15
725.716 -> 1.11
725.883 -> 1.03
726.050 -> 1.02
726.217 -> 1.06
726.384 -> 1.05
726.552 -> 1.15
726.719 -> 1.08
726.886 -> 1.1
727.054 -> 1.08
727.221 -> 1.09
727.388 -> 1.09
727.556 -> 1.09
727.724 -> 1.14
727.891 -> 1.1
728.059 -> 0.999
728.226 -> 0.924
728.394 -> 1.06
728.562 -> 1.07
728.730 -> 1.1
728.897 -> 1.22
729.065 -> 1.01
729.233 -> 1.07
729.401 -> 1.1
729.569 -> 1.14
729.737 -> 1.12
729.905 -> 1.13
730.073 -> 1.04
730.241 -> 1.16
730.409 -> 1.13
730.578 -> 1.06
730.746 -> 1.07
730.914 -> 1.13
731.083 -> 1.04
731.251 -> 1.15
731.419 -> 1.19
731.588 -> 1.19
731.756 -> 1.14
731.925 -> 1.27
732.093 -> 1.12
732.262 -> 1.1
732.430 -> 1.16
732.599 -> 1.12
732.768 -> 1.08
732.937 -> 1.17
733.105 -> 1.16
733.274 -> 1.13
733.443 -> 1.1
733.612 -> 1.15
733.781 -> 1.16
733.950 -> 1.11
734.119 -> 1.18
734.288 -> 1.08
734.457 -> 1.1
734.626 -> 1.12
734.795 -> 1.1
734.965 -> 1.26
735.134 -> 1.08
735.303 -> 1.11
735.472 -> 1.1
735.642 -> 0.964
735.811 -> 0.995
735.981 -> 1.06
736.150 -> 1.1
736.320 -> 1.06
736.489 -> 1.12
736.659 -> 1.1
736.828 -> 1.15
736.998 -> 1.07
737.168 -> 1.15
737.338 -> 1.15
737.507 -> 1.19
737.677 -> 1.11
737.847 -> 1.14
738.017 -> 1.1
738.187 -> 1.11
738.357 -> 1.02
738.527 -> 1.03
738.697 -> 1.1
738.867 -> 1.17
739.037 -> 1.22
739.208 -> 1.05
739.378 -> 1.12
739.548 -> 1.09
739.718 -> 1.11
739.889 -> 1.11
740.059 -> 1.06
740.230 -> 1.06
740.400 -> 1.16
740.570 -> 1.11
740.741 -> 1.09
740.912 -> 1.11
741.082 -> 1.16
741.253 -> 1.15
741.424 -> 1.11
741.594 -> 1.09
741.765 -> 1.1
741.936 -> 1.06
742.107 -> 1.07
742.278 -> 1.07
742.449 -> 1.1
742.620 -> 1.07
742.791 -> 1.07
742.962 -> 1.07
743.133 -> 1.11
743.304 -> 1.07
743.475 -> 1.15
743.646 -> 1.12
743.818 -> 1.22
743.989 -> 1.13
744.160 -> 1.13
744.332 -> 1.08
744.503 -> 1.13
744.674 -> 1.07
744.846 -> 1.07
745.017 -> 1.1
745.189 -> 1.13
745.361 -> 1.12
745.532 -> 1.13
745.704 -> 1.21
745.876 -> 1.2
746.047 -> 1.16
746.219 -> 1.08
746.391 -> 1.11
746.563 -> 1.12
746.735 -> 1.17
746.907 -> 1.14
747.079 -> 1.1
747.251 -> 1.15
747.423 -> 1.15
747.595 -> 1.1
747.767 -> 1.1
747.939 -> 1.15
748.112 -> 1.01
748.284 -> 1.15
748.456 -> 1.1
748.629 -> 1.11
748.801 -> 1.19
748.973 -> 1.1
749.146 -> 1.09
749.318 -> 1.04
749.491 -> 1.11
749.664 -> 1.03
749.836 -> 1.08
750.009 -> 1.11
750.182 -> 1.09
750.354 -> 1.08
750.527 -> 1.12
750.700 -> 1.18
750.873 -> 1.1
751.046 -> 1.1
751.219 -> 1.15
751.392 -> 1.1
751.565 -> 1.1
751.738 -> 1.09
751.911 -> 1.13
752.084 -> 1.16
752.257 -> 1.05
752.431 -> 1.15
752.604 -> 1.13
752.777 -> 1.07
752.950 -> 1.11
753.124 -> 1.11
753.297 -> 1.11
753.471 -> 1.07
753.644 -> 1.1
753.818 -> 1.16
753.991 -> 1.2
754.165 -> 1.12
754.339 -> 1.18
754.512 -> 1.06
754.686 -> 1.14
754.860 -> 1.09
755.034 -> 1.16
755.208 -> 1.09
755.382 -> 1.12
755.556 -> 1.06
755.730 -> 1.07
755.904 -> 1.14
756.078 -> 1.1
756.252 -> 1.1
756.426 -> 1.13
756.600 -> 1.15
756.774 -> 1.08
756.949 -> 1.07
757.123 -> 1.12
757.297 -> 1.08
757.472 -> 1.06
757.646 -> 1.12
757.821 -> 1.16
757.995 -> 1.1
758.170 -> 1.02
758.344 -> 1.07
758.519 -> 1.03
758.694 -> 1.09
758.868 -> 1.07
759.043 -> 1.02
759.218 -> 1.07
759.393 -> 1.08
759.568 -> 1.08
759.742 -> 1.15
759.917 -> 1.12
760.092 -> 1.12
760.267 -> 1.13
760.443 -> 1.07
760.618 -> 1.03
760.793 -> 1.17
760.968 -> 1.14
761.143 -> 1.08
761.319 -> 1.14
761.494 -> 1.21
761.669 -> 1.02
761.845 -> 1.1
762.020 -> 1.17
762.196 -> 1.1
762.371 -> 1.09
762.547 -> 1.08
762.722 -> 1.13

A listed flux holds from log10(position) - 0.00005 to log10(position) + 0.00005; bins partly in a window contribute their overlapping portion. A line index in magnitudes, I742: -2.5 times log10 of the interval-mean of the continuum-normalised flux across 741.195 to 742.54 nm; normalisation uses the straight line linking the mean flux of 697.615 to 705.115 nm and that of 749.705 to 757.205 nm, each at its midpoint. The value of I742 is 0.02 mag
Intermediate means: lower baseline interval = 1.1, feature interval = 1.09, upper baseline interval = 1.11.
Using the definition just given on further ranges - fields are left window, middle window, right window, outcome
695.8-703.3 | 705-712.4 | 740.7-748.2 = 0.01 mag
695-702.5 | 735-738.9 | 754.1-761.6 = 0.00 mag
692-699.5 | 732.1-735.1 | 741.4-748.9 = -0.02 mag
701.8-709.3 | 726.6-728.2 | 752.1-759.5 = 0.02 mag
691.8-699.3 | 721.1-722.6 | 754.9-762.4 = 0.04 mag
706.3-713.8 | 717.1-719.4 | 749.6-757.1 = 0.02 mag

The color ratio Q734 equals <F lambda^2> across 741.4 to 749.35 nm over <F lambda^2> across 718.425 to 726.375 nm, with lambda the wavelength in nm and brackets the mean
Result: 1.09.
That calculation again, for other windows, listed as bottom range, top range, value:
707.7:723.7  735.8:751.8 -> 1.11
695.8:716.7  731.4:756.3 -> 1.13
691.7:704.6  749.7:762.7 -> 1.18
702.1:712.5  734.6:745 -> 1.10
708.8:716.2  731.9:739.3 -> 1.10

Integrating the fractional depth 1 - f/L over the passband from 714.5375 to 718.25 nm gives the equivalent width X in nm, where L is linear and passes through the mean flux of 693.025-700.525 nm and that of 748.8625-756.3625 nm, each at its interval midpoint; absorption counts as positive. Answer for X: 0.10 nm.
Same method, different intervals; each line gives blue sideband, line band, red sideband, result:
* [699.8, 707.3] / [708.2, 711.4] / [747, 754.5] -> 0.06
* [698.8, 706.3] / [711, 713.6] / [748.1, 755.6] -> 0.06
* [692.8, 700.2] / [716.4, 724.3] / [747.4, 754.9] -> 0.07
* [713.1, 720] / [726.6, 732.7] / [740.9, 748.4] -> -0.08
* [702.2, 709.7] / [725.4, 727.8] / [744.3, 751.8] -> 0.05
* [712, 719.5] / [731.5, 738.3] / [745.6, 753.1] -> -0.15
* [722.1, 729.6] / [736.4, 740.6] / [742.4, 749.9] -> -0.03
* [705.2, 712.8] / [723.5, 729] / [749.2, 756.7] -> 0.05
